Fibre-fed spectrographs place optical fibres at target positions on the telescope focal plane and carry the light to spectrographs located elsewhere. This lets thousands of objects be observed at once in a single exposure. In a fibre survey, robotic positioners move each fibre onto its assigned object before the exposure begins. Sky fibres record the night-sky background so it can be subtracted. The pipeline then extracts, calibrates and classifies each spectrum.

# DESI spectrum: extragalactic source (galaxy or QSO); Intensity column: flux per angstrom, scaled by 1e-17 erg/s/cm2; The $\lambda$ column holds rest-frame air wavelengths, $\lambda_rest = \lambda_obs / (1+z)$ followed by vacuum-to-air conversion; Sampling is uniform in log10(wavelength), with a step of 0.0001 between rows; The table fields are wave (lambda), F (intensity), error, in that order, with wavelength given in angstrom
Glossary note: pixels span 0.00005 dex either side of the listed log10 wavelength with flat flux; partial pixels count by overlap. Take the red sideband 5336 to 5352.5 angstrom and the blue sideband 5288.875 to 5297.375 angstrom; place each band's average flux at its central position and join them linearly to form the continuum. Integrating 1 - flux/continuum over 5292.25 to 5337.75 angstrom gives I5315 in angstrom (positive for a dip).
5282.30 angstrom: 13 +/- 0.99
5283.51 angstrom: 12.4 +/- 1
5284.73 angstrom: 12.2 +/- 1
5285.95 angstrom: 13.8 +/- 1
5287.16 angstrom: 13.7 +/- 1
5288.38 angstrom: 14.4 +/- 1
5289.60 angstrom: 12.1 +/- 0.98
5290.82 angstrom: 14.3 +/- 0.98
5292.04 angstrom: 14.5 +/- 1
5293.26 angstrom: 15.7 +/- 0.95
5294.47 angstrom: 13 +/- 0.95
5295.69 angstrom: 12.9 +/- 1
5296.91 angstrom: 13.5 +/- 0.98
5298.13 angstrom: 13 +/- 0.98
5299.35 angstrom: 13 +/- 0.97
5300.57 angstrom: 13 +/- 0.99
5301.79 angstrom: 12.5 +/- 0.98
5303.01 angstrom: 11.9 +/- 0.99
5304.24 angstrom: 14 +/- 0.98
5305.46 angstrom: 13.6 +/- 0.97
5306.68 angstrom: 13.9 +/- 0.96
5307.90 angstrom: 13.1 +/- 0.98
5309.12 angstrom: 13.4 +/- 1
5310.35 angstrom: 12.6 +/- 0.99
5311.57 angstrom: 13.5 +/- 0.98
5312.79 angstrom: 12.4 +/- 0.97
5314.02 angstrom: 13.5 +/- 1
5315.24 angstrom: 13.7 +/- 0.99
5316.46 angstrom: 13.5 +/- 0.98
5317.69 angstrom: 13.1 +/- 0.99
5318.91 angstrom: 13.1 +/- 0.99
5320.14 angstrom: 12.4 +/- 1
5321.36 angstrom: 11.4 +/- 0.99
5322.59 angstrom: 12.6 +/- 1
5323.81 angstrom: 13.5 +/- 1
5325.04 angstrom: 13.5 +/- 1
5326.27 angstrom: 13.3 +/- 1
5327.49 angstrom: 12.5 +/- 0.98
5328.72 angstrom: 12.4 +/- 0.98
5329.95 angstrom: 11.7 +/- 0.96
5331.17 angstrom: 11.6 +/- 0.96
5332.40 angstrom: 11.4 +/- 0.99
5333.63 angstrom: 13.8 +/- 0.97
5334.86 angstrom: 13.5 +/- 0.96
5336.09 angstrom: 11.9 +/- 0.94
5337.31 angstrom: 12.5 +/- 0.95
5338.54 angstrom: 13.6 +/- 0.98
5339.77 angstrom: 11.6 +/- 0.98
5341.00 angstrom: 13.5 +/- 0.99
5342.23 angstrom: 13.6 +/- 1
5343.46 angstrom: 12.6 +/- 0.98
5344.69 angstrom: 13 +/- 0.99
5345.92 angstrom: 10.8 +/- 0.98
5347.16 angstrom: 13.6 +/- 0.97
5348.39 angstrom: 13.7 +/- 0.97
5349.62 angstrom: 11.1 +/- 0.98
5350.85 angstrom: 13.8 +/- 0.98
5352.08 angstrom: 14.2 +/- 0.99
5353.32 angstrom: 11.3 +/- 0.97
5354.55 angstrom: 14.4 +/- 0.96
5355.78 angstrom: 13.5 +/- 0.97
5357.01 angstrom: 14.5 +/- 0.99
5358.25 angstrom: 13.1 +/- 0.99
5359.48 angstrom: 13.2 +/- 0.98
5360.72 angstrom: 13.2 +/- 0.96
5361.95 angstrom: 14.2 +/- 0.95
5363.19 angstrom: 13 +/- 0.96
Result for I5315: 1.2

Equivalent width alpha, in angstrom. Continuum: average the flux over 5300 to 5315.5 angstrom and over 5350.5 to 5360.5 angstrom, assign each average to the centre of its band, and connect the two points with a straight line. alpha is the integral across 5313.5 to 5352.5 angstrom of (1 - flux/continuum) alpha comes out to 1.5 angstrom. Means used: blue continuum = 13.1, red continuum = 13.5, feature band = 12.8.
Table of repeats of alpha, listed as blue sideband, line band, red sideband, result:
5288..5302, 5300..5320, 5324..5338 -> -0.05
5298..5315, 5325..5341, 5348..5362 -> 0.80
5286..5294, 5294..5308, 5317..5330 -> 0.53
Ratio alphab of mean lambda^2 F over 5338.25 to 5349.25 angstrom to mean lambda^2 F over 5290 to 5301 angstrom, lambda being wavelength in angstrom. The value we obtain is 0.96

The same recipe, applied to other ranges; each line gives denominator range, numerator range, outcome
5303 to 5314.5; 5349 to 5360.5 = 1.02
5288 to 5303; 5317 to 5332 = 0.95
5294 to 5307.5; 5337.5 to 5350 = 0.99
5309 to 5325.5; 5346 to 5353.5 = 1.00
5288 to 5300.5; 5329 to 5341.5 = 0.93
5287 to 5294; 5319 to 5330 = 0.91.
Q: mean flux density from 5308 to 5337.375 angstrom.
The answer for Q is 12.8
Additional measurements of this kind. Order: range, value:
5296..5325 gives 13.1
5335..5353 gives 12.8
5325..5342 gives 12.6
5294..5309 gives 13.1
